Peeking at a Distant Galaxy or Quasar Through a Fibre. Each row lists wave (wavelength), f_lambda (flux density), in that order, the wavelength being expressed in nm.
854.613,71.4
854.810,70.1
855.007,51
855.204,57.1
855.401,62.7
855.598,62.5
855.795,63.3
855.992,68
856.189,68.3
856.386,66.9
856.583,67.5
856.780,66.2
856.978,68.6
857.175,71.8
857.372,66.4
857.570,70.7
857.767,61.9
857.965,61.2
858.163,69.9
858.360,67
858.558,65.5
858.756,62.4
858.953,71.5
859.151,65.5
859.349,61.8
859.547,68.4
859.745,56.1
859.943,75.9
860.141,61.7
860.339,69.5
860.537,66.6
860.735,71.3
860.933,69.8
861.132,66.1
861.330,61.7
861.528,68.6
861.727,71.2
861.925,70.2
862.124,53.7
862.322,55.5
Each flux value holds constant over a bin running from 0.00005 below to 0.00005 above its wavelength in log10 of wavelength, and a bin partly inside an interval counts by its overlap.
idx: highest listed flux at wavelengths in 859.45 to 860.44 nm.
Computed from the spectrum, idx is 75.9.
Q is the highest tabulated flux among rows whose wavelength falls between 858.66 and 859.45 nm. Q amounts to 71.5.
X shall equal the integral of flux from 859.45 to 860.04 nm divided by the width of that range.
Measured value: 66.8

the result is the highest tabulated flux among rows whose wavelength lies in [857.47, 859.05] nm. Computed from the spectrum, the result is 71.5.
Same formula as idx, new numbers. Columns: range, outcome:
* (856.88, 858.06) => 71.8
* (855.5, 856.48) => 68.3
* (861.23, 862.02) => 71.2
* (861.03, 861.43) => 66.1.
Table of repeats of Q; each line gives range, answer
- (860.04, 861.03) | 71.3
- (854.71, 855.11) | 70.1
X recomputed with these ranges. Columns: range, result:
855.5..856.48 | 65.8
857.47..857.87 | 66.2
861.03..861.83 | 66.9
